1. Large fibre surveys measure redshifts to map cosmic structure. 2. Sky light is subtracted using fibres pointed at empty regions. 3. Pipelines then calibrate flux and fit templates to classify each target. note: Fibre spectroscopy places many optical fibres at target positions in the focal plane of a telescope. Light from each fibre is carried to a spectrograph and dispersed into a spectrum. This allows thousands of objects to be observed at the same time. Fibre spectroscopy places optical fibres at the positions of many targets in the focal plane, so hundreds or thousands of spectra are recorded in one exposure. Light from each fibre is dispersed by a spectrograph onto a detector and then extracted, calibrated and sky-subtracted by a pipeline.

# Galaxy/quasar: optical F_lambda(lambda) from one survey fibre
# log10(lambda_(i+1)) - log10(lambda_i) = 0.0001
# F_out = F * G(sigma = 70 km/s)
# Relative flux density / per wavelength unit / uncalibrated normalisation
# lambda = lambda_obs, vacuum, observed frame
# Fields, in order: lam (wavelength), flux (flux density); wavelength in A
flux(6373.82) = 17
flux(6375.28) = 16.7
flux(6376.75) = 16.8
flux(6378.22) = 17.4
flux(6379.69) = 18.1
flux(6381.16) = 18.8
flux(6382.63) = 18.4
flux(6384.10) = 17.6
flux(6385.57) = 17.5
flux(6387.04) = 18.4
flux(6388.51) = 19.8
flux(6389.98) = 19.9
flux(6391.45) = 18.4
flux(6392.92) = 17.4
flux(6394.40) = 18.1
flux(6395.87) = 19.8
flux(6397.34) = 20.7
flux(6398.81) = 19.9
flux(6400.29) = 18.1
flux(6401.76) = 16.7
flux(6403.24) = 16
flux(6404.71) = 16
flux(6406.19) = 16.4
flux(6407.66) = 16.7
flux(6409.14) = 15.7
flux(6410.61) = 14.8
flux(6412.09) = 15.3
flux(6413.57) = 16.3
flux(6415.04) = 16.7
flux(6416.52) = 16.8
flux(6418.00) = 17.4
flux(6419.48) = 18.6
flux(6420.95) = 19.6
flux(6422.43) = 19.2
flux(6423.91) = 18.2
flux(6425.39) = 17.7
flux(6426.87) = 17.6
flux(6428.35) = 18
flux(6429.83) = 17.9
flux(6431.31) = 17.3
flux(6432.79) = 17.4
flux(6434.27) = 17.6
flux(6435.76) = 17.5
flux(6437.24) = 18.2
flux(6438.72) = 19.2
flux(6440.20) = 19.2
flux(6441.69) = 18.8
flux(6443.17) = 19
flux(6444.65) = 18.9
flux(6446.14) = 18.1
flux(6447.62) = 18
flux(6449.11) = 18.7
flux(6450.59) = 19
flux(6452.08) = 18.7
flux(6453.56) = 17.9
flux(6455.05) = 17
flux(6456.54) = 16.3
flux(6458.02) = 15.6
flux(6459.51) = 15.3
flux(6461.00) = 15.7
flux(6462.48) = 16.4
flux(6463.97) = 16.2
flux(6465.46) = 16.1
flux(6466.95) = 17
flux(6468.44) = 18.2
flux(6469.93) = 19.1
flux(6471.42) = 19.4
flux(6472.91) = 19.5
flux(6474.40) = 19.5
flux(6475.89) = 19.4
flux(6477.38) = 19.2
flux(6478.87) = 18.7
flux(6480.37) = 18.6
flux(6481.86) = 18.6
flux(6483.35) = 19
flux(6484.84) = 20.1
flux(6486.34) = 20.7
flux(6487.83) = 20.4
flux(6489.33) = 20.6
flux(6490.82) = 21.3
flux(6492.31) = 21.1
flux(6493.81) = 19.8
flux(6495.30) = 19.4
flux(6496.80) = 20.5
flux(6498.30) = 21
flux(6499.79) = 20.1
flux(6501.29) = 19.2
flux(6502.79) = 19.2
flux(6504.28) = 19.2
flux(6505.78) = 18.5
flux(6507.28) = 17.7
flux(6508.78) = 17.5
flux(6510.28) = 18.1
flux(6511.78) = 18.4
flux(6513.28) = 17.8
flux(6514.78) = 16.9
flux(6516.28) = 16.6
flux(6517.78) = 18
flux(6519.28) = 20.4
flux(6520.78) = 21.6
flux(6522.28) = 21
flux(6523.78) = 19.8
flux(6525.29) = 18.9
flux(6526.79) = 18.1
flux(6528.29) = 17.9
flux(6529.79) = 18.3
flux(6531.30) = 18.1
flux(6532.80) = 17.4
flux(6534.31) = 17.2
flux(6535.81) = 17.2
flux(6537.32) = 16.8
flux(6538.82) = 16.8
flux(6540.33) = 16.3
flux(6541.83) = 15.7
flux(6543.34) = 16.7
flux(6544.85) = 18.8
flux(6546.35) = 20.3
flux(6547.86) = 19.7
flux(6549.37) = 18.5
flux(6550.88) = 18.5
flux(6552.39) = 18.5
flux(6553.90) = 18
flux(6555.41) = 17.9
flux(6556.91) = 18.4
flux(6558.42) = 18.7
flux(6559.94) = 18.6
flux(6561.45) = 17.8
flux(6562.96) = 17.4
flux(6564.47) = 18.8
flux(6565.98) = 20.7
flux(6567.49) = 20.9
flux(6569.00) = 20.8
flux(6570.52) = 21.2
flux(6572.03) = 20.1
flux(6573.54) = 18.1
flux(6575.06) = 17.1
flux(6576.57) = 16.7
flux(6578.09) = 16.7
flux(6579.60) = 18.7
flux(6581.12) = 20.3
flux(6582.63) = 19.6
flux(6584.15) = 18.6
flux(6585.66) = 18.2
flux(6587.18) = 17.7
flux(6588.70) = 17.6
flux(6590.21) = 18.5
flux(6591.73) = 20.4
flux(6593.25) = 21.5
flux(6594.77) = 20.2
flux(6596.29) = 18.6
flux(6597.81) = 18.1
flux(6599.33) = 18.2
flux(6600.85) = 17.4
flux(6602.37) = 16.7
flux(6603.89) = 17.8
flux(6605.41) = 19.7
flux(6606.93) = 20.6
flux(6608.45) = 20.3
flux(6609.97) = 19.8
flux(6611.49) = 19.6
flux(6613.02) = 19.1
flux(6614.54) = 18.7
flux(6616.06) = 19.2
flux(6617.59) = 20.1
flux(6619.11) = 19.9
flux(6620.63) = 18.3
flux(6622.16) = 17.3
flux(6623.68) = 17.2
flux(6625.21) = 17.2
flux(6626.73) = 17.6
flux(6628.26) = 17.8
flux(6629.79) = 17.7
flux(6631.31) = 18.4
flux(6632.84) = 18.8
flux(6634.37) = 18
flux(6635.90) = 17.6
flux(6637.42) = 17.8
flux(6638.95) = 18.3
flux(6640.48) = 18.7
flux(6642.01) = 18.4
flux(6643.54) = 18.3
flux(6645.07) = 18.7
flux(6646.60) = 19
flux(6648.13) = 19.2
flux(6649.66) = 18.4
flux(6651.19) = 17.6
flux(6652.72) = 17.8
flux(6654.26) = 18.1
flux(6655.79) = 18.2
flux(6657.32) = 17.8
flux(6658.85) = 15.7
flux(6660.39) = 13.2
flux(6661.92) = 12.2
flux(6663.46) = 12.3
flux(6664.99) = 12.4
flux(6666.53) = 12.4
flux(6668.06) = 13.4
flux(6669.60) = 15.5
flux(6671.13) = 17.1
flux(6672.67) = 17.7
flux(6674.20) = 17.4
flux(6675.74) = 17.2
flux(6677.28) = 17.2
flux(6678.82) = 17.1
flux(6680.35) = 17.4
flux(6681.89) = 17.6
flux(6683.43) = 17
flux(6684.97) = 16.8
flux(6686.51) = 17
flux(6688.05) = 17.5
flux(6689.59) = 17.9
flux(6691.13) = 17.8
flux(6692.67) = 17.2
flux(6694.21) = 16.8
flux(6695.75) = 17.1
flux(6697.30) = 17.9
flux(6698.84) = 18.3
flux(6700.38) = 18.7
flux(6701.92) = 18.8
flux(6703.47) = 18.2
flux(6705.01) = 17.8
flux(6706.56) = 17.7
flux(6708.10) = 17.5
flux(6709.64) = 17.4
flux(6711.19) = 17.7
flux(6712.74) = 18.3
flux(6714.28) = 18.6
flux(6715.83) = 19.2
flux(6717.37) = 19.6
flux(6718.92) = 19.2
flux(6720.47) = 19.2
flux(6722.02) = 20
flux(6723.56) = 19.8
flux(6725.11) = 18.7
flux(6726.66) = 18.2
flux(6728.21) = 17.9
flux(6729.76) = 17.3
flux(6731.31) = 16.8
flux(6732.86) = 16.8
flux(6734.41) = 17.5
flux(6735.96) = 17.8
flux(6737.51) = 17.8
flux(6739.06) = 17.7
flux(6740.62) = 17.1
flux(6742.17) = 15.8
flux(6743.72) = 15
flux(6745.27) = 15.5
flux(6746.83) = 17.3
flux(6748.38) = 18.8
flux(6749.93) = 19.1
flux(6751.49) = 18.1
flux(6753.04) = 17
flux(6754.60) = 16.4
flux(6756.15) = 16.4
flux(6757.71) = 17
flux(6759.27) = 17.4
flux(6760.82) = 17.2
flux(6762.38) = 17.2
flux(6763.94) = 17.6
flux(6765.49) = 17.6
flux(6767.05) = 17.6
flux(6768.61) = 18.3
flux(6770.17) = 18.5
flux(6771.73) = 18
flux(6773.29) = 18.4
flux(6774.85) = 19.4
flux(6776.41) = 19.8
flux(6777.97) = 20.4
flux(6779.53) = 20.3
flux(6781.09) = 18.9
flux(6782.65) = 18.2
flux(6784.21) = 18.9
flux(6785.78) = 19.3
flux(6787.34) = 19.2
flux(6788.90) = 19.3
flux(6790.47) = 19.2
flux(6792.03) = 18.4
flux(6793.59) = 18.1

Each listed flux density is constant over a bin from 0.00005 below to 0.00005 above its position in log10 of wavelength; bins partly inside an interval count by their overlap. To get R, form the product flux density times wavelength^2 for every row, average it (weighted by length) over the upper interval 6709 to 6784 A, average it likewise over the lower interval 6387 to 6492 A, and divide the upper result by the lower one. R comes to 1.09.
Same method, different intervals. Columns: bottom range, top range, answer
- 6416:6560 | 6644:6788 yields 1.02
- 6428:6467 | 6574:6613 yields 1.11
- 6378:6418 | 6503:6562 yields 1.08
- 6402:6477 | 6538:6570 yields 1.09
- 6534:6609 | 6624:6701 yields 0.95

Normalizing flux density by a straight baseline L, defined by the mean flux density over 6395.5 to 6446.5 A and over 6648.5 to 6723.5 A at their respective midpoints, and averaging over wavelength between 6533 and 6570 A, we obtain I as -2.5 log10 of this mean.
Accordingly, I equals -0.05 mag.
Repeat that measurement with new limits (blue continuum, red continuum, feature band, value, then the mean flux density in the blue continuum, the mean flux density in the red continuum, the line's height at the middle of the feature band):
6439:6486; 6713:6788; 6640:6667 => 0.09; 18.1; 18.1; 18.1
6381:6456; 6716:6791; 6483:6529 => -0.08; 17.9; 18.1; 18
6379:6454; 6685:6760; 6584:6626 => -0.06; 18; 17.8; 17.8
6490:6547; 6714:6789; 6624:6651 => 0.01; 18.6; 18.1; 18.4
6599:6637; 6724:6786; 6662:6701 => 0.11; 18.5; 17.8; 18.2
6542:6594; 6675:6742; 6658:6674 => 0.26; 18.8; 17.9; 18.1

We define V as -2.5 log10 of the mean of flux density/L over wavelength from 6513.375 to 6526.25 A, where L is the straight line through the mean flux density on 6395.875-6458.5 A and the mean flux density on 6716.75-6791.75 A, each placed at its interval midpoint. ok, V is -0.073 mag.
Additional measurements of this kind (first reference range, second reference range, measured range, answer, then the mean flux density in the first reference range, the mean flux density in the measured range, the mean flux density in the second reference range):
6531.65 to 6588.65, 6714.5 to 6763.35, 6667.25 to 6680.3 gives 0.08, 18.4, 16.6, 17.7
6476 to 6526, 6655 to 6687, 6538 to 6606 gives -0.04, 19.3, 18.6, 15.8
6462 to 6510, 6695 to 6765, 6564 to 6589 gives -0.02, 19.1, 19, 17.8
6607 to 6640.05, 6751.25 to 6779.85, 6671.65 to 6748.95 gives 0.03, 18.6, 17.7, 18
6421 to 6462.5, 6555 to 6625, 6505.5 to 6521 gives 0.01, 17.9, 18.2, 18.9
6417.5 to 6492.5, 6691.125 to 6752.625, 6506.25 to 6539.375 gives 0.00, 18.4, 18.2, 17.9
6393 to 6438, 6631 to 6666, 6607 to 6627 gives -0.10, 17.5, 18.9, 17.1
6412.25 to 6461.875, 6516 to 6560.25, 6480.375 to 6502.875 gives -0.11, 17.8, 20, 18.3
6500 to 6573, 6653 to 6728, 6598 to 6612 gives -0.05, 18.5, 18.9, 17.2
